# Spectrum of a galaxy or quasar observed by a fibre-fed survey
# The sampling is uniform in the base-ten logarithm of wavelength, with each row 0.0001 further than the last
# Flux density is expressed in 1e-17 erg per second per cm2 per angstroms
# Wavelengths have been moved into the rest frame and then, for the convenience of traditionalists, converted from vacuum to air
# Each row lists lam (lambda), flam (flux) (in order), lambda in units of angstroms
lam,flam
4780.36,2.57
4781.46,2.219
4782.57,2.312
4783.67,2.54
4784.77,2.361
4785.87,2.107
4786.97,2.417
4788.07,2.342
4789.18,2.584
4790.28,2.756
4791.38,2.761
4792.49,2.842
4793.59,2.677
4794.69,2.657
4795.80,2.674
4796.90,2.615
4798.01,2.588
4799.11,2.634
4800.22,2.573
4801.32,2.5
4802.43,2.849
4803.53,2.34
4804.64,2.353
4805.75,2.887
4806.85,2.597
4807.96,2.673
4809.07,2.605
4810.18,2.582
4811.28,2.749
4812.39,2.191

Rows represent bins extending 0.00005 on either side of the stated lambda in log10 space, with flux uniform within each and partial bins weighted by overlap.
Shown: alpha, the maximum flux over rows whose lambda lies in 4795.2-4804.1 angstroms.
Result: 2.849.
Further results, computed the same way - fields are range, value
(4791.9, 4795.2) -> 2.842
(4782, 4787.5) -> 2.54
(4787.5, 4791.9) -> 2.761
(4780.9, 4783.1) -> 2.312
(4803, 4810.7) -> 2.887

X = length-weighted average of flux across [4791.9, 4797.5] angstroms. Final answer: 2.69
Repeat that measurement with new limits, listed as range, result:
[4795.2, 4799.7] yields 2.62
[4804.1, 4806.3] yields 2.62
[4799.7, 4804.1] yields 2.57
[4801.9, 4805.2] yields 2.51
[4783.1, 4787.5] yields 2.36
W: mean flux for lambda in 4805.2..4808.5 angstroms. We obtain 2.72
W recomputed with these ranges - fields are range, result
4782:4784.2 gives 2.42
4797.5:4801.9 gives 2.58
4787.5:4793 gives 2.65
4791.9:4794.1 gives 2.76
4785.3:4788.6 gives 2.29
